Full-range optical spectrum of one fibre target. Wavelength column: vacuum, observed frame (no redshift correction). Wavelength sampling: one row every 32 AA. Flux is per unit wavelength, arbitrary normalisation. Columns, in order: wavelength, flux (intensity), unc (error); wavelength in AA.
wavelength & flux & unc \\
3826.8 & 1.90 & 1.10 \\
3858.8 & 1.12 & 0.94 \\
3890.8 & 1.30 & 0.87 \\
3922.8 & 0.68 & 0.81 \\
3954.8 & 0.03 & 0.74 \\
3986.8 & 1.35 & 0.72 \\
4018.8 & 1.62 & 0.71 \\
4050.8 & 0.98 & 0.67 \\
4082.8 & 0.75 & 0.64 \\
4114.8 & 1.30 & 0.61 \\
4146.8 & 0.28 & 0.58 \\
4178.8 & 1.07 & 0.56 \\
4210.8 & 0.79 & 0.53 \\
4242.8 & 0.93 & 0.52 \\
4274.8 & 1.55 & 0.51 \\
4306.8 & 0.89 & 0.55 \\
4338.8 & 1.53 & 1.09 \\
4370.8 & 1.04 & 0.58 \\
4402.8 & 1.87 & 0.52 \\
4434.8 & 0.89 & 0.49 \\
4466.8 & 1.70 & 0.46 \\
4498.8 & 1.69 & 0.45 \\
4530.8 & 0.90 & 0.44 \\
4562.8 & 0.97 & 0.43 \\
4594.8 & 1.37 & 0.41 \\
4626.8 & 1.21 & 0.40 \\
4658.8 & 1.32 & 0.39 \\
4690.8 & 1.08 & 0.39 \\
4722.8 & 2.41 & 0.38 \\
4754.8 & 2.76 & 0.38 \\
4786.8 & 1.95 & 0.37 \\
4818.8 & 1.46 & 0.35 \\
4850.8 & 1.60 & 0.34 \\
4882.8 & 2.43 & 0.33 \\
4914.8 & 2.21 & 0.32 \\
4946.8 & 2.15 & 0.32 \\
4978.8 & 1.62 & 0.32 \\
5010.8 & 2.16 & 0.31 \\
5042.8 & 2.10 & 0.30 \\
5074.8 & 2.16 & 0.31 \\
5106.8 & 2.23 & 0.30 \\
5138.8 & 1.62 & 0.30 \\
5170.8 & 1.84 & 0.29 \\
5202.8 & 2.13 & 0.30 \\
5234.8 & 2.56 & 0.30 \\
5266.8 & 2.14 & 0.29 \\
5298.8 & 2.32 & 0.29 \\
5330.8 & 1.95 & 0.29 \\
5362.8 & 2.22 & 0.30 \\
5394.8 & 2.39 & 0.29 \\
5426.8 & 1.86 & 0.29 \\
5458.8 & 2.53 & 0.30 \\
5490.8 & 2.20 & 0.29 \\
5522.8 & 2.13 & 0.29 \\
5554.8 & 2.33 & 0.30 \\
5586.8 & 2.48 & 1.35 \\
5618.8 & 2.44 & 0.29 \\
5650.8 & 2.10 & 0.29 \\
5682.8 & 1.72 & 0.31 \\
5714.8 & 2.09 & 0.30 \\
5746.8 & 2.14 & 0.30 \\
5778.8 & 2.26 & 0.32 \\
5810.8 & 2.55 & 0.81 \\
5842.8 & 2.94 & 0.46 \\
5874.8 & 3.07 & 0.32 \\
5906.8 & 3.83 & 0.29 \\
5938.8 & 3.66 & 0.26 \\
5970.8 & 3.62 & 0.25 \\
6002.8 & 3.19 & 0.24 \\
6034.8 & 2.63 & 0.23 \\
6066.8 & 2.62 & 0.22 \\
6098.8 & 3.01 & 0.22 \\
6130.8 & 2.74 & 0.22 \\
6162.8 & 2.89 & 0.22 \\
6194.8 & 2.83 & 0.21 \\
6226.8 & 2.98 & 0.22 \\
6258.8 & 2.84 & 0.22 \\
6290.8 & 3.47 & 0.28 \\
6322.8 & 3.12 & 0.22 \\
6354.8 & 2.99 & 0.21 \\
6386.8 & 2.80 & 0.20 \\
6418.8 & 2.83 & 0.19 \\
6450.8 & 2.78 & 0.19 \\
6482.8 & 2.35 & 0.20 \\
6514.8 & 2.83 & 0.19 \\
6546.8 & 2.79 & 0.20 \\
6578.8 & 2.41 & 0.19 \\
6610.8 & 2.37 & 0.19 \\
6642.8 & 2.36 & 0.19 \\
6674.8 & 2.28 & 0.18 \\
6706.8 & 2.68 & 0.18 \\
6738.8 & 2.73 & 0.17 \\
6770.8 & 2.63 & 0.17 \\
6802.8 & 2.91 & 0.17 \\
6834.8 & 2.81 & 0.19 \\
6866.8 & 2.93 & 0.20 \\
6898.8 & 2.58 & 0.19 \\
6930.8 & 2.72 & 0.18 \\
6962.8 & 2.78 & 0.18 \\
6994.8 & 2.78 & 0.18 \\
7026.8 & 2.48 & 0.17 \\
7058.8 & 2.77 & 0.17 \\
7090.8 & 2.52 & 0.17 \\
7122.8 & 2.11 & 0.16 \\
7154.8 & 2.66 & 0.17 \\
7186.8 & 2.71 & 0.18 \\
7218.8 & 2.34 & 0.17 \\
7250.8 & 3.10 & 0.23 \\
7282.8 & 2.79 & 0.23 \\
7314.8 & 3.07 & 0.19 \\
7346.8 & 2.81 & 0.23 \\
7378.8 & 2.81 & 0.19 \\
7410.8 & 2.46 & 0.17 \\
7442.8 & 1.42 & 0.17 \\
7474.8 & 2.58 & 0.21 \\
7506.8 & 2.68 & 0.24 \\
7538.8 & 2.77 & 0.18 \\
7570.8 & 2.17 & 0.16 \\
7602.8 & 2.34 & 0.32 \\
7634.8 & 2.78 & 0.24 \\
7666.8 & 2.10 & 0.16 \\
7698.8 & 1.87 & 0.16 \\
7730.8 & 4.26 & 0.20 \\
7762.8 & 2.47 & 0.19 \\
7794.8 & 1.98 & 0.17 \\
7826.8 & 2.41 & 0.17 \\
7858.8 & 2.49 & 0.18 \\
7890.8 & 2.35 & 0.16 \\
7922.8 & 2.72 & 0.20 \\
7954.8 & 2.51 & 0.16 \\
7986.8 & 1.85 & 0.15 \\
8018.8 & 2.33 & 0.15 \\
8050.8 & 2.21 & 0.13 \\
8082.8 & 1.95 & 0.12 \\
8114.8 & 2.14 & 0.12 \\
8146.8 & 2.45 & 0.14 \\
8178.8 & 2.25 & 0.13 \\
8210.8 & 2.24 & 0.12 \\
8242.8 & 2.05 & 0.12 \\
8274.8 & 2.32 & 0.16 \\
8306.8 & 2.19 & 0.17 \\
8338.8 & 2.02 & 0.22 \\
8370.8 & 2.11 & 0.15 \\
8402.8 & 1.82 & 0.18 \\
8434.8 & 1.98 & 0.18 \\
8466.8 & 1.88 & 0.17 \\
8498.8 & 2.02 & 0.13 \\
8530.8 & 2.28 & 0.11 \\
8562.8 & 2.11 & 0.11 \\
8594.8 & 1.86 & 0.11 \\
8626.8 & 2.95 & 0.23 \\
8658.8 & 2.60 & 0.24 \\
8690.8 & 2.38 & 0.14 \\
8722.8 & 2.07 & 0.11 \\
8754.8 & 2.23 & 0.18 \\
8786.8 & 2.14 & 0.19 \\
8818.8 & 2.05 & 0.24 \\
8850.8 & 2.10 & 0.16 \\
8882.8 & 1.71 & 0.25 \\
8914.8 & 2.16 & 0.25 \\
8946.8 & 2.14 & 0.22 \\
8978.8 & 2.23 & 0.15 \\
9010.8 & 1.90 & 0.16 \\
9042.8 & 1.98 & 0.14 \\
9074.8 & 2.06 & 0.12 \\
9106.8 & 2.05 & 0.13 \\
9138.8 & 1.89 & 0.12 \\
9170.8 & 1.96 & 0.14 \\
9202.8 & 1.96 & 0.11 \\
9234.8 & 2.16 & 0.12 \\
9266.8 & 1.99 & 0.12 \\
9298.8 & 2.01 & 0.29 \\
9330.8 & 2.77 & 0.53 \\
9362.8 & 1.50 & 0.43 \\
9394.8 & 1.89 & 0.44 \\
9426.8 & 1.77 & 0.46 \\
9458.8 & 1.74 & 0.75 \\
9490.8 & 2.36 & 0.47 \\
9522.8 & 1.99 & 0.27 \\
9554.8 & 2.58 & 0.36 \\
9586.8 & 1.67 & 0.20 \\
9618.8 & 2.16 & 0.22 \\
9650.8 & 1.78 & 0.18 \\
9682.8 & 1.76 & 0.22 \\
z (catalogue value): 0.179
